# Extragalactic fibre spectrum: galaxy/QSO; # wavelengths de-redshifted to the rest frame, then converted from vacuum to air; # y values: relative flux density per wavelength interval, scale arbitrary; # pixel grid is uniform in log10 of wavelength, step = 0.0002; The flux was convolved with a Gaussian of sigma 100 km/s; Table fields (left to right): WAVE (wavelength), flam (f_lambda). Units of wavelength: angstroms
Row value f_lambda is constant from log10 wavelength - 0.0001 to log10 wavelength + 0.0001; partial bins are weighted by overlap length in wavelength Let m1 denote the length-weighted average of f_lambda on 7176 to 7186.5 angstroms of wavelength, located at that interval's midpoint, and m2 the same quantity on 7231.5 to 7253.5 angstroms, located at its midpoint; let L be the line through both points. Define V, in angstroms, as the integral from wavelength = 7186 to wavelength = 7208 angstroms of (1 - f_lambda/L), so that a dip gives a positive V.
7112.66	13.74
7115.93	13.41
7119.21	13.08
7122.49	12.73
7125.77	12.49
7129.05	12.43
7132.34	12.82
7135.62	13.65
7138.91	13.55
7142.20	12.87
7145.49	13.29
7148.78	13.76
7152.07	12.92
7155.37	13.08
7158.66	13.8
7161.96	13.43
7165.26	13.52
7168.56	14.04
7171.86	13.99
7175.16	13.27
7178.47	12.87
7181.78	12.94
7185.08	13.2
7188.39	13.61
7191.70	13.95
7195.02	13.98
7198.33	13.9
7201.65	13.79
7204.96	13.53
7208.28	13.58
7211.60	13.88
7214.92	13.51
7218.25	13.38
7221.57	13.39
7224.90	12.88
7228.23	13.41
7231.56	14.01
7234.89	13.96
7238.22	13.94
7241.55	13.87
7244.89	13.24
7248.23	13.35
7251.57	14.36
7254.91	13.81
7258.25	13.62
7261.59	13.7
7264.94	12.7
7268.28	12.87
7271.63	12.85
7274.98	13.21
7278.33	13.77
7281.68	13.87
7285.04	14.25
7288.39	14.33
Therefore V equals -0.9 angstroms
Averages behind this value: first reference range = 13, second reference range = 13.8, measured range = 13.8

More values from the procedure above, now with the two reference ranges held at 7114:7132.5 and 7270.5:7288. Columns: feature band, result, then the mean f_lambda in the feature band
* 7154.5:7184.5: -0.81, 13.4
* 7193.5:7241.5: -1.14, 13.7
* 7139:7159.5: -0.48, 13.3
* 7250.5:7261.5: -0.27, 13.9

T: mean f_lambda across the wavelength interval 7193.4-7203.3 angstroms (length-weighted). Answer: 13.9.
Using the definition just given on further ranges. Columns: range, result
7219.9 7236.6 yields 13.5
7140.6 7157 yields 13.2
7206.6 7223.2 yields 13.5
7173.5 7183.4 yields 13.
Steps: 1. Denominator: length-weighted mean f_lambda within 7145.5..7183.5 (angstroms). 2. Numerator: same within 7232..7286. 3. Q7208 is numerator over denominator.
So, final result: 1.01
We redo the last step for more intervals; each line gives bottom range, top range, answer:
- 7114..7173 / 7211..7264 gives 1.03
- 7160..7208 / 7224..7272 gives 1.00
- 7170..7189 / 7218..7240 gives 1.02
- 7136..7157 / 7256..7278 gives 1.00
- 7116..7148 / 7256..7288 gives 1.03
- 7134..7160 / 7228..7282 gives 1.01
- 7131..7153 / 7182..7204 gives 1.03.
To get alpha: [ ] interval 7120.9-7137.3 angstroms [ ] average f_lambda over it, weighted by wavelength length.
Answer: 12.8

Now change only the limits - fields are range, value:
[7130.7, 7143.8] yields 13.2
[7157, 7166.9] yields 13.6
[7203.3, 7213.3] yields 13.7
